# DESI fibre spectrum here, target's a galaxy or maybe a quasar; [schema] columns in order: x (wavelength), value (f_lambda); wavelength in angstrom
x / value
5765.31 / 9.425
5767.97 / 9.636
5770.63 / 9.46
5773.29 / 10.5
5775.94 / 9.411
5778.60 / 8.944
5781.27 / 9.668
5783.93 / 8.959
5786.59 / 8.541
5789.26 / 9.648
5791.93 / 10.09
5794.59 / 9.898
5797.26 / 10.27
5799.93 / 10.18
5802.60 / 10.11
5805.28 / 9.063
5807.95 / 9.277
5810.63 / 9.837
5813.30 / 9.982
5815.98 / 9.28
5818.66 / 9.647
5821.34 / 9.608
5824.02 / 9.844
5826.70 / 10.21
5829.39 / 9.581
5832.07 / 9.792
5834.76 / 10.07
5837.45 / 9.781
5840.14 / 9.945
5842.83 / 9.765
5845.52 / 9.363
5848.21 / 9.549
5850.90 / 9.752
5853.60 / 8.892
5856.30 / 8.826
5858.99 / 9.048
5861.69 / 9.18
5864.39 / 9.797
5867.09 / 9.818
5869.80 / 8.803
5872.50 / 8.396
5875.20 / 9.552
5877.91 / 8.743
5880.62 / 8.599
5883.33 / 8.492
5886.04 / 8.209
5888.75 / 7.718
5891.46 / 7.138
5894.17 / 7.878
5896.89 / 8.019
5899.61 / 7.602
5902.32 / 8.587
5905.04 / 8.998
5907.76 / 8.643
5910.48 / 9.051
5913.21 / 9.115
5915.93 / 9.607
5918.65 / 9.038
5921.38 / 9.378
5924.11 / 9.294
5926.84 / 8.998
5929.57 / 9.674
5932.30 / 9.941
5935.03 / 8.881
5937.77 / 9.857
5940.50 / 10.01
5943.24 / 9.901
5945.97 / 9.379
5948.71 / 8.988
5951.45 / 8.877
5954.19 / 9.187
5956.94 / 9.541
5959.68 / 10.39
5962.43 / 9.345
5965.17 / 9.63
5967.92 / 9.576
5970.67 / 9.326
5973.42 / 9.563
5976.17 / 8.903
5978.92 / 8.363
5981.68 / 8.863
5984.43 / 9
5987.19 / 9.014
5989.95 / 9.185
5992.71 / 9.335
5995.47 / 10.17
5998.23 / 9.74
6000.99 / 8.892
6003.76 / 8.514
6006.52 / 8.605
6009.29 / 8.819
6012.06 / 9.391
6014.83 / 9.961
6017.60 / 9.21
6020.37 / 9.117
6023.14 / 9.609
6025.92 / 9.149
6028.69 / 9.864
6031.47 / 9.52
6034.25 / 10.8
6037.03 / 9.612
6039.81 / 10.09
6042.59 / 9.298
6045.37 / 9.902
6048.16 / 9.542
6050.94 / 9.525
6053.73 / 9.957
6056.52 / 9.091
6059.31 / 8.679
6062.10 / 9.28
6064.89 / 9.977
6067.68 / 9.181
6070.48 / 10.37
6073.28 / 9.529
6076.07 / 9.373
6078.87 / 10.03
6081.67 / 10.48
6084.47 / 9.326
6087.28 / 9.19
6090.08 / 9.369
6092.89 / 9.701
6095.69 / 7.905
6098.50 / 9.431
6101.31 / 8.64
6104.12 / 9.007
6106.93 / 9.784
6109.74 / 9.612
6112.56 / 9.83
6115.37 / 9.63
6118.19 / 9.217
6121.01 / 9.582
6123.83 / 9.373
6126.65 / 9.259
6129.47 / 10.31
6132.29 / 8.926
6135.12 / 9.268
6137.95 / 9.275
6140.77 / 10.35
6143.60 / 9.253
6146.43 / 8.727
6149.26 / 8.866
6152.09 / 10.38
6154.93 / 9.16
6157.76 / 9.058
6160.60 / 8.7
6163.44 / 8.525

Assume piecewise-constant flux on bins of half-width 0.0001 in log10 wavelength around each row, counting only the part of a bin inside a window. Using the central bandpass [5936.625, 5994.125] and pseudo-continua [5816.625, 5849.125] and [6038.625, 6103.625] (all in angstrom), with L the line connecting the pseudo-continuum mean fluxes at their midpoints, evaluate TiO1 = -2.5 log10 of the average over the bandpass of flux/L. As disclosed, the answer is 0.03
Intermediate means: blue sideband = 9.76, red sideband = 9.46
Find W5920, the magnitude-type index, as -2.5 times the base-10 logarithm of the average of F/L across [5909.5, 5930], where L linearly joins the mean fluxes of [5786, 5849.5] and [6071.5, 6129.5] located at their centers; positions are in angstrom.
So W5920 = 0.04 mag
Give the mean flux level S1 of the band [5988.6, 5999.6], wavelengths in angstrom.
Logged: 9.61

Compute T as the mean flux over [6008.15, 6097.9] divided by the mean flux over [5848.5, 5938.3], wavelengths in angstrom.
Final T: 1.07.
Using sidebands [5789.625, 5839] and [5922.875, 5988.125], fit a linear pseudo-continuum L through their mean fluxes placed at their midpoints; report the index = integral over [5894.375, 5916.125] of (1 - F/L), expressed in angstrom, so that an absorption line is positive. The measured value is 2.1 angstrom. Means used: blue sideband 9.8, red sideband 9.36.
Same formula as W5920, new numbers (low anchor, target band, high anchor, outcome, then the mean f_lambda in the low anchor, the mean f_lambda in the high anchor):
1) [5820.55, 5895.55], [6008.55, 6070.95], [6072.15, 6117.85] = -0.023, 9.15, 9.42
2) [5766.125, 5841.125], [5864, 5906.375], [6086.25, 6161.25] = 0.133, 9.68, 9.33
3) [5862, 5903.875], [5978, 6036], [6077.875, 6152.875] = -0.036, 8.51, 9.42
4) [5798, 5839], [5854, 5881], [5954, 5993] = 0.060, 9.76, 9.28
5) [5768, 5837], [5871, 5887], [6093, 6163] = 0.108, 9.68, 9.31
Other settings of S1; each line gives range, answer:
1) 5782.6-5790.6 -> 9.05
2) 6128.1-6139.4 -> 9.45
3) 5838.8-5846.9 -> 9.69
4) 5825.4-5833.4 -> 9.86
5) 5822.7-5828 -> 10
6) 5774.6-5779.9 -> 9.2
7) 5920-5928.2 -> 9.21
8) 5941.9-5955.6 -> 9.27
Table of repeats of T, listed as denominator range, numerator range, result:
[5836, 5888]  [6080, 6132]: 1.03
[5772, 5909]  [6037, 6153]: 1.03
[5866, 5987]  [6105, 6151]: 1.05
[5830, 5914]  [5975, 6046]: 1.04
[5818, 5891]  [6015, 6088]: 1.04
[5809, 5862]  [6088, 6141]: 0.98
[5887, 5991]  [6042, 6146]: 1.04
